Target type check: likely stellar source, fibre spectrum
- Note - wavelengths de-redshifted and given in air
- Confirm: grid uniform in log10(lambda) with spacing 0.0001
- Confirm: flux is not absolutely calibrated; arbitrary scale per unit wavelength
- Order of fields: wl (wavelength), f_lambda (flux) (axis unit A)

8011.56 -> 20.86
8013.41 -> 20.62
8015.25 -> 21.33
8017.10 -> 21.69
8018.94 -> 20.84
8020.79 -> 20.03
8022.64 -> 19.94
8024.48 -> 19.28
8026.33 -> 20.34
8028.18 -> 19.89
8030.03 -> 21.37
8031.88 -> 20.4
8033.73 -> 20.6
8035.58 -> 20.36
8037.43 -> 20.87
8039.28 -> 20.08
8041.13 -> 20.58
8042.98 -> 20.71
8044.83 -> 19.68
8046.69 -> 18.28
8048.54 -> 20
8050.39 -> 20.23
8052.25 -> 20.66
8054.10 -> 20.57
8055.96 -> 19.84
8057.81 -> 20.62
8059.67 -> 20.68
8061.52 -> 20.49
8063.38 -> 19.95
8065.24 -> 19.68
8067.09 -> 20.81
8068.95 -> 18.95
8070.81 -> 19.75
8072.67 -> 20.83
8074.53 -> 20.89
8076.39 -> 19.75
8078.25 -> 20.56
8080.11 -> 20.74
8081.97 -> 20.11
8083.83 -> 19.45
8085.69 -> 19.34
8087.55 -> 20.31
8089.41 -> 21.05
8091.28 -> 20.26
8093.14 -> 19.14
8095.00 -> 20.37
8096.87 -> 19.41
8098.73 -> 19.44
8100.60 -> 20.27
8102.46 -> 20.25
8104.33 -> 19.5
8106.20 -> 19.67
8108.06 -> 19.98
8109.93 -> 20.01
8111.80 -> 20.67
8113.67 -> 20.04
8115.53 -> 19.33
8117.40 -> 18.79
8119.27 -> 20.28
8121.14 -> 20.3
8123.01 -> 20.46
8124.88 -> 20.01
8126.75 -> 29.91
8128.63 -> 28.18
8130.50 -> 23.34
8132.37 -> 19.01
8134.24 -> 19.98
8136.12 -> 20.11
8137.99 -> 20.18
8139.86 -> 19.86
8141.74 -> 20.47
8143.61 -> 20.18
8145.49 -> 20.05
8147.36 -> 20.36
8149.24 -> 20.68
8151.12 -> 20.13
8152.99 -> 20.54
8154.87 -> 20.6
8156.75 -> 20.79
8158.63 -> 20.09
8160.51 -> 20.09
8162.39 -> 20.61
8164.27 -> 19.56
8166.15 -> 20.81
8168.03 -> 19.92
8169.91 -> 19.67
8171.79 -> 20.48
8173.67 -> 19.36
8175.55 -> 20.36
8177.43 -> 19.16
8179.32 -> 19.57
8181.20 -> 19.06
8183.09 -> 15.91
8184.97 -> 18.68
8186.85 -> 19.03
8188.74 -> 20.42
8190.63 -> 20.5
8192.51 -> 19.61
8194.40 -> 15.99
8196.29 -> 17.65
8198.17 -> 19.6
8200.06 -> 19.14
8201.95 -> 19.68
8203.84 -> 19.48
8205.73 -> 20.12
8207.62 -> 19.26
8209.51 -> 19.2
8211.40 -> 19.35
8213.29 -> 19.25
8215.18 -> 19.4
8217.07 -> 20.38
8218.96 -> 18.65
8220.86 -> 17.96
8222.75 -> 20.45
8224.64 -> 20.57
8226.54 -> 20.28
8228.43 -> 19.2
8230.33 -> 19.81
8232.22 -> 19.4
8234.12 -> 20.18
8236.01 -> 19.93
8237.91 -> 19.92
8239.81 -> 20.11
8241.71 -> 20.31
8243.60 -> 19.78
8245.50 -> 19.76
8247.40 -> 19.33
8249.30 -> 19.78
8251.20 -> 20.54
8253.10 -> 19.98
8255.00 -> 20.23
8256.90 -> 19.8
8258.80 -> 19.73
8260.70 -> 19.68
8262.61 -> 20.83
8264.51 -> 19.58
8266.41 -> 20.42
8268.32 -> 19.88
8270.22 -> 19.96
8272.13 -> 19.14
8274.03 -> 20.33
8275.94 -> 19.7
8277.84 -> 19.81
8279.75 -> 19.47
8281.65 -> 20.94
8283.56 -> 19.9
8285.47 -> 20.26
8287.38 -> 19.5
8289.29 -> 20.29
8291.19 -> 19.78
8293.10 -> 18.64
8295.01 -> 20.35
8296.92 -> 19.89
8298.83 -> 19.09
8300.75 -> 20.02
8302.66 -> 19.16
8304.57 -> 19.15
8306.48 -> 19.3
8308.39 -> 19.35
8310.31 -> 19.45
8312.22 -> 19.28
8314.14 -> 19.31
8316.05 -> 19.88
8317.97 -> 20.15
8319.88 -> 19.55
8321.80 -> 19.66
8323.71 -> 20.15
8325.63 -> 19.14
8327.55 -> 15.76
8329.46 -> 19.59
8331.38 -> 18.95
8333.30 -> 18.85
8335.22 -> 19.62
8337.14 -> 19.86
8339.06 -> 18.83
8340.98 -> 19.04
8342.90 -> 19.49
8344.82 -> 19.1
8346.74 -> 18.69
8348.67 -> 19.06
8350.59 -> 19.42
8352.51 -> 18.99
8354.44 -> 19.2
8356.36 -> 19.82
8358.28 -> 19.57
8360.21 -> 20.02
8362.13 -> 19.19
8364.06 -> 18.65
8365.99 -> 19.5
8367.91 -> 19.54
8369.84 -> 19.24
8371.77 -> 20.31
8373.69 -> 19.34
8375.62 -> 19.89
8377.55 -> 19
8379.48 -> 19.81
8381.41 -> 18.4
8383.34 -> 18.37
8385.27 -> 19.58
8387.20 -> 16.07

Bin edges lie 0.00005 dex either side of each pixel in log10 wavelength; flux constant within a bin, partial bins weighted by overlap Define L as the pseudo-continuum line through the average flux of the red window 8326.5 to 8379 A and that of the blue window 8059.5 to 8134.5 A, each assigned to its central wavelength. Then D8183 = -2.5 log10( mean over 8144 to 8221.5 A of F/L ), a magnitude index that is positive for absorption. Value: 0.03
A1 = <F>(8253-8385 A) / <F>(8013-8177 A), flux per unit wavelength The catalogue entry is 0.96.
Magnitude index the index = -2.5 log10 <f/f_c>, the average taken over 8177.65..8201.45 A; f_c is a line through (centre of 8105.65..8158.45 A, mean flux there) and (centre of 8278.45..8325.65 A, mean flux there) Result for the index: 0.09 mag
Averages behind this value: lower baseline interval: 20.9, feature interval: 18.8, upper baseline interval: 19.7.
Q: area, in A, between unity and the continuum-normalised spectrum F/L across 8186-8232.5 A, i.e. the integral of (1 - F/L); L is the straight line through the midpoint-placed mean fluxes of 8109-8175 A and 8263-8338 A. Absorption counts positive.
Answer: 2.0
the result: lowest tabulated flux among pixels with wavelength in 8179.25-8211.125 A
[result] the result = 15.91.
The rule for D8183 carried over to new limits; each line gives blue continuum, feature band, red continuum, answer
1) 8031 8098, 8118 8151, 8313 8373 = -0.07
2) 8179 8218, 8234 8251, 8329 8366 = -0.04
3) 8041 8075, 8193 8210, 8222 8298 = 0.06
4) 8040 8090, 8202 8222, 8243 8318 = 0.03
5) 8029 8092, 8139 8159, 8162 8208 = -0.04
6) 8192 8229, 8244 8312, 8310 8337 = -0.03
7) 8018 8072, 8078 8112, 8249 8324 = 0.01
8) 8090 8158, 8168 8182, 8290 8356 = 0.03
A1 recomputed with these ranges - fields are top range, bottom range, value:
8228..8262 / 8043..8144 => 0.97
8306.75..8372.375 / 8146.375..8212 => 0.99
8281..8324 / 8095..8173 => 0.96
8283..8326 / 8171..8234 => 1.02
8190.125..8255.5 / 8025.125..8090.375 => 0.97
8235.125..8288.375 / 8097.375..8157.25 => 0.96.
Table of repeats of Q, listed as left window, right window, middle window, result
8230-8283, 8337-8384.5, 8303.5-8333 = 0.48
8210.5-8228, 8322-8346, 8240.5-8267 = -0.76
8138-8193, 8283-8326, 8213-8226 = 0.15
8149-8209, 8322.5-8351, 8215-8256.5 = -0.97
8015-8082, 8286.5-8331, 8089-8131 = -1.65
